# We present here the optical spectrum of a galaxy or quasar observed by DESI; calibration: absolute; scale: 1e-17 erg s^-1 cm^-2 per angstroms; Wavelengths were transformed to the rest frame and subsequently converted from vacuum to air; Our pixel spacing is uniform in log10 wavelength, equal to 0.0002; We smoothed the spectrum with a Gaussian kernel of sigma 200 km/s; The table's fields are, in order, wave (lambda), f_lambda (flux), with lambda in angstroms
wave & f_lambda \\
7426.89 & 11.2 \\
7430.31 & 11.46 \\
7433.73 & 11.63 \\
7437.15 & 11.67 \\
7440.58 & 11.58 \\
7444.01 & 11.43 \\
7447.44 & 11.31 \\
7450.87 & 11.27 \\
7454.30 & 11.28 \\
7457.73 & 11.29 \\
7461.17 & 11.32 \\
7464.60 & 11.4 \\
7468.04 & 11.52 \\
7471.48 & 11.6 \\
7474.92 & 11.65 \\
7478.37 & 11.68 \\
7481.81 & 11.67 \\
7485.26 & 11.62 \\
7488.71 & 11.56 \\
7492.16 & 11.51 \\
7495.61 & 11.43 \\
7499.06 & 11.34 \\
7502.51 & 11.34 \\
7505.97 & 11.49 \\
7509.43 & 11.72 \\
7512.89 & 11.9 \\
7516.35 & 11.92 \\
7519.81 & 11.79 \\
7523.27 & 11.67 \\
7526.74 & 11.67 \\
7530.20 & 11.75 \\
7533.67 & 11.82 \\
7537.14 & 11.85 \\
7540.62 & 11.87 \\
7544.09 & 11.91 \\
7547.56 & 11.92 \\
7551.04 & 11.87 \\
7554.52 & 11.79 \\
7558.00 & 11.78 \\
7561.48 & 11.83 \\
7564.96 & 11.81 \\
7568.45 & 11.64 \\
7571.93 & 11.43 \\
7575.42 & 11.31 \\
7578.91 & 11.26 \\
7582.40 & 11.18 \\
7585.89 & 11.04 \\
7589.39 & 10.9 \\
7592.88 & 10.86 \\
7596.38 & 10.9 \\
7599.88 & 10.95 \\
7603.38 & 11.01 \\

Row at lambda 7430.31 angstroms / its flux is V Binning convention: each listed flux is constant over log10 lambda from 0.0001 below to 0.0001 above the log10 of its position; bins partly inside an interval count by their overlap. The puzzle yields 11.46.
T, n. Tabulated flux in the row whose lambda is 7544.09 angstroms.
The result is 11.91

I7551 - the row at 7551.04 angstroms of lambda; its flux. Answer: 11.87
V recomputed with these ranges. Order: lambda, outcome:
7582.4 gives 11.18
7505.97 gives 11.49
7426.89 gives 11.2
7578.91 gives 11.26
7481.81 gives 11.67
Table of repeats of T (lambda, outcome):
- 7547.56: 11.92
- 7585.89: 11.04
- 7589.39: 10.9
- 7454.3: 11.28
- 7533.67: 11.82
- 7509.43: 11.72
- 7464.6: 11.4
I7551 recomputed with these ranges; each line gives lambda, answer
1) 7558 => 11.78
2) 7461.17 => 11.32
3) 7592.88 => 10.86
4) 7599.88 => 10.95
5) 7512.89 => 11.9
